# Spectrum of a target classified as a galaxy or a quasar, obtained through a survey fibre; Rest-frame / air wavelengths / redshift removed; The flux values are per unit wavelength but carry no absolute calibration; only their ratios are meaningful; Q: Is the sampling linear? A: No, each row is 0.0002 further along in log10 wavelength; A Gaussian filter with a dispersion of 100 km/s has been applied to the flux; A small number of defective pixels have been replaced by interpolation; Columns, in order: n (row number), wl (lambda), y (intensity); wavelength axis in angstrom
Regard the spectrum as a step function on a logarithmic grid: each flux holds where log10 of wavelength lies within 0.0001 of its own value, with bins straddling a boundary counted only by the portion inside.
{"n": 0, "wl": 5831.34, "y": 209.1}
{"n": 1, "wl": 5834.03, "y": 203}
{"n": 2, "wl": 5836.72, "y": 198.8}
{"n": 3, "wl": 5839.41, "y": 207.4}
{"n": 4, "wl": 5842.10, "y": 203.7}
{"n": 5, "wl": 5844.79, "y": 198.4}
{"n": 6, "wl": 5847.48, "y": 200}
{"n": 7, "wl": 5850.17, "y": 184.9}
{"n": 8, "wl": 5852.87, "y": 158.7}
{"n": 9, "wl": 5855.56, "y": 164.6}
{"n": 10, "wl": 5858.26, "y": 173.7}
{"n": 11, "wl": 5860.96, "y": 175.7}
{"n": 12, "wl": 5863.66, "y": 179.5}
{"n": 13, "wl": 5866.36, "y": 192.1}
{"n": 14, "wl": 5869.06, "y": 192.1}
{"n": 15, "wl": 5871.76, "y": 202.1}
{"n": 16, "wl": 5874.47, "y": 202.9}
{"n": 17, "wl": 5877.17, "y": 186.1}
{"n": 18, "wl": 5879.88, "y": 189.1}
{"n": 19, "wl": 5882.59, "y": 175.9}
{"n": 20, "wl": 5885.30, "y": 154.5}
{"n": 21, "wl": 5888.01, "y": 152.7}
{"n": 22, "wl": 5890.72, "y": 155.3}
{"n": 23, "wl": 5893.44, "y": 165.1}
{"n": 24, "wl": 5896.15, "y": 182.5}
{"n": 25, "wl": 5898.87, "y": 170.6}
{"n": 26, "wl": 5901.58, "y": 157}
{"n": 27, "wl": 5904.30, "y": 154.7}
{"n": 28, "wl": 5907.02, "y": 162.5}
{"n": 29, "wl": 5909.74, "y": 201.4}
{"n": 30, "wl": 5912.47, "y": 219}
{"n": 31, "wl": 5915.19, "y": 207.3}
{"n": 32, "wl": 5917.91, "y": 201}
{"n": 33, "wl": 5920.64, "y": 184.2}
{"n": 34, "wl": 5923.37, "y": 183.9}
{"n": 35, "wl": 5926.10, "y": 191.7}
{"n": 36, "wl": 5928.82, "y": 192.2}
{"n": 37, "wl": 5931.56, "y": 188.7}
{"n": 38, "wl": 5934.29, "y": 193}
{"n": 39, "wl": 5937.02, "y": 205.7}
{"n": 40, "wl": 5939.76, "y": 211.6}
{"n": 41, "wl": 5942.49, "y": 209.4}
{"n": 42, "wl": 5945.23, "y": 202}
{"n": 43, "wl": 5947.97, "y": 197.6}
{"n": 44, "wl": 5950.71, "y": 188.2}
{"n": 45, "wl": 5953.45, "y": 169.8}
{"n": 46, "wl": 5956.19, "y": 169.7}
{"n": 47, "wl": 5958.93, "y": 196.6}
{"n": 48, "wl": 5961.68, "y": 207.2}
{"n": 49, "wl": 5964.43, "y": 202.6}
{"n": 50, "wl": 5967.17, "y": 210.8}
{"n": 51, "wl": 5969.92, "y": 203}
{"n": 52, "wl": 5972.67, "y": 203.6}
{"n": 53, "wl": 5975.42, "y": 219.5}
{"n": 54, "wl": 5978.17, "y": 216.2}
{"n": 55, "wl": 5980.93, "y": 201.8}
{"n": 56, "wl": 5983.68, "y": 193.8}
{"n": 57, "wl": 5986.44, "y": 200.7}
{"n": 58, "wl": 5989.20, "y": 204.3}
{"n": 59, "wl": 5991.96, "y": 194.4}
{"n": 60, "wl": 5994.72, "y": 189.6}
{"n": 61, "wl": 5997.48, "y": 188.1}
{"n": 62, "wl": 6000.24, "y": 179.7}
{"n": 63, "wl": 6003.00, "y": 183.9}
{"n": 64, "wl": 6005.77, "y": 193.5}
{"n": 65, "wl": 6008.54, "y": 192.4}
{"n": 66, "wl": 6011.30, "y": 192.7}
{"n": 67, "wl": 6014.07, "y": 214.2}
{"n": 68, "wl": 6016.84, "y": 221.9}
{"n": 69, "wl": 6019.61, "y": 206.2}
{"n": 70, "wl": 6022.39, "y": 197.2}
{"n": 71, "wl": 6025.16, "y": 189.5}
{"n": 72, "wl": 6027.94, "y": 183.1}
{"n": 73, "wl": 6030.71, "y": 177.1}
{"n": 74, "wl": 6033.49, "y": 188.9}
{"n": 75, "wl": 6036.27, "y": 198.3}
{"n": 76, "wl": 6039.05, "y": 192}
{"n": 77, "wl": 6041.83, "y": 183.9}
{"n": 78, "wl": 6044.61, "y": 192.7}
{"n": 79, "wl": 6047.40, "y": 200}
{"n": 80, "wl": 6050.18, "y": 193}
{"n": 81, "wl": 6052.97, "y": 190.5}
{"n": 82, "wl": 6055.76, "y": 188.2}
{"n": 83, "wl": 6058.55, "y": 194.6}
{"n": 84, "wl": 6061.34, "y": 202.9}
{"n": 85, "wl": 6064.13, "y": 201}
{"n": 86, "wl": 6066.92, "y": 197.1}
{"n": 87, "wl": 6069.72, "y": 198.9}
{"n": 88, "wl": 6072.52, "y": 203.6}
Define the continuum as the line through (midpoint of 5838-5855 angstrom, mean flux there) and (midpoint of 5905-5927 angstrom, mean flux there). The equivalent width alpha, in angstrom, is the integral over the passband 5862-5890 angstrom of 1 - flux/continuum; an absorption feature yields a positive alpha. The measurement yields 1.4 angstrom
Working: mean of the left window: 191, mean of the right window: 193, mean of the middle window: 182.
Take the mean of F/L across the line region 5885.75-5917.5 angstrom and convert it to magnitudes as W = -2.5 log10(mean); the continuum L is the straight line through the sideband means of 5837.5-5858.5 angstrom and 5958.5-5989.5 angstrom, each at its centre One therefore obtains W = 0.115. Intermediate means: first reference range 187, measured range 176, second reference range 205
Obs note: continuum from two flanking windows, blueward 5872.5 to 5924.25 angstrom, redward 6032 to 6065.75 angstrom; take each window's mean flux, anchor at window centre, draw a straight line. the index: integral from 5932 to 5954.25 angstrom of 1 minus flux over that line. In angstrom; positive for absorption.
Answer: -1.67 angstrom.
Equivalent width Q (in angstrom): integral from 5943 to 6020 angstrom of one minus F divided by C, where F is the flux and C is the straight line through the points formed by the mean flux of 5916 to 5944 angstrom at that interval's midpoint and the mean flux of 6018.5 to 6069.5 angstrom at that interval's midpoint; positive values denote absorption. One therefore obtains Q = -1.2 angstrom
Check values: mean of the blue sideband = 196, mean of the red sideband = 193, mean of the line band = 198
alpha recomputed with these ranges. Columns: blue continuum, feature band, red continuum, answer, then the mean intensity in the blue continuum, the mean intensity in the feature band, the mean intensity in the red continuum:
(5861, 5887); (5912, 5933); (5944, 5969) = -0.5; 185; 195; 194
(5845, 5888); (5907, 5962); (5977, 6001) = -1.4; 182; 195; 197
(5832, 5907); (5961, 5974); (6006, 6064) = -1.1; 181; 205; 195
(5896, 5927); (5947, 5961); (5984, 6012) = 0.2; 185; 185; 192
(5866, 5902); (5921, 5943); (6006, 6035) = -1.4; 177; 196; 196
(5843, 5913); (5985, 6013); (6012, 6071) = -0.1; 179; 192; 196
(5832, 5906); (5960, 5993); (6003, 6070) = -2.6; 181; 205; 195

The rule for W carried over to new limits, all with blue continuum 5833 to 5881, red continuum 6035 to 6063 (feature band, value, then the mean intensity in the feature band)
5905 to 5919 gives -0.03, 196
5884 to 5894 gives 0.21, 156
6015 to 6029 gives -0.04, 200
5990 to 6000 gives 0.01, 190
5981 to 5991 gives -0.04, 200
